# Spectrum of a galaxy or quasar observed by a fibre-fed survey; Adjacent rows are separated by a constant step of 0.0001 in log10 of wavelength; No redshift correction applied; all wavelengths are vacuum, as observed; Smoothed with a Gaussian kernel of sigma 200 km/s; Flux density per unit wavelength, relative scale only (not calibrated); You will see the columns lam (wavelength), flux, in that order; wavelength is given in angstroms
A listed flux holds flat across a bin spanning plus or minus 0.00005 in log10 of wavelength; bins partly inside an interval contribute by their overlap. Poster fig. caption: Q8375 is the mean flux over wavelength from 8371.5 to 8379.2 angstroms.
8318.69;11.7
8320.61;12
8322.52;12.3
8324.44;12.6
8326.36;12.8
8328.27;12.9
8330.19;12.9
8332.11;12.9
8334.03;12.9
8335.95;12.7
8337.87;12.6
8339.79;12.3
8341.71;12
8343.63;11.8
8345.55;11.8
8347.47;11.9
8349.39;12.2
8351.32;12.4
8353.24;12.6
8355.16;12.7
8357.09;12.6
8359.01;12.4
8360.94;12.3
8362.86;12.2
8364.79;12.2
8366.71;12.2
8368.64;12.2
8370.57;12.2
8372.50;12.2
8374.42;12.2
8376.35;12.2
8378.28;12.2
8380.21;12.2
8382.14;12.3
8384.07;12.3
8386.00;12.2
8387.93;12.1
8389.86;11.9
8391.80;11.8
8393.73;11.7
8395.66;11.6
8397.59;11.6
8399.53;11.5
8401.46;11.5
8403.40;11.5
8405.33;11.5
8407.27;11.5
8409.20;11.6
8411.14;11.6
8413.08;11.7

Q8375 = 12.2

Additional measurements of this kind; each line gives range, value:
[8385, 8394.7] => 11.9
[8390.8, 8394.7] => 11.7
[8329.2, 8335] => 12.9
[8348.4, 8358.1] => 12.5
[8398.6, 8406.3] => 11.5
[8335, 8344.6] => 12.3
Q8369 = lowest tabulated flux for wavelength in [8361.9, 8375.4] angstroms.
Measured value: 12.2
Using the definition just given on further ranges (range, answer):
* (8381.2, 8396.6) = 11.6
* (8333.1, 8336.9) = 12.7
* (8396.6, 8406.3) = 11.5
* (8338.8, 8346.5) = 11.8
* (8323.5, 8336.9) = 12.6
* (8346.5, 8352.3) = 11.9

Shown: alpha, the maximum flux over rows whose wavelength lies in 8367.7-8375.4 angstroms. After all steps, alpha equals 12.2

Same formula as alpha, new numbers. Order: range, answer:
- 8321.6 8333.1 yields 12.9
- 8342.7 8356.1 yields 12.7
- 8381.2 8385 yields 12.3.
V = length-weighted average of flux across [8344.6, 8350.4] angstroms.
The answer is 12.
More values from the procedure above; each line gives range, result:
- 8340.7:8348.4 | 11.9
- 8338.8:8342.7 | 12.2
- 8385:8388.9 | 12.2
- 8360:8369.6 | 12.2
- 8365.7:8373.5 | 12.2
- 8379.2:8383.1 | 12.2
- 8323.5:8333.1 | 12.8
